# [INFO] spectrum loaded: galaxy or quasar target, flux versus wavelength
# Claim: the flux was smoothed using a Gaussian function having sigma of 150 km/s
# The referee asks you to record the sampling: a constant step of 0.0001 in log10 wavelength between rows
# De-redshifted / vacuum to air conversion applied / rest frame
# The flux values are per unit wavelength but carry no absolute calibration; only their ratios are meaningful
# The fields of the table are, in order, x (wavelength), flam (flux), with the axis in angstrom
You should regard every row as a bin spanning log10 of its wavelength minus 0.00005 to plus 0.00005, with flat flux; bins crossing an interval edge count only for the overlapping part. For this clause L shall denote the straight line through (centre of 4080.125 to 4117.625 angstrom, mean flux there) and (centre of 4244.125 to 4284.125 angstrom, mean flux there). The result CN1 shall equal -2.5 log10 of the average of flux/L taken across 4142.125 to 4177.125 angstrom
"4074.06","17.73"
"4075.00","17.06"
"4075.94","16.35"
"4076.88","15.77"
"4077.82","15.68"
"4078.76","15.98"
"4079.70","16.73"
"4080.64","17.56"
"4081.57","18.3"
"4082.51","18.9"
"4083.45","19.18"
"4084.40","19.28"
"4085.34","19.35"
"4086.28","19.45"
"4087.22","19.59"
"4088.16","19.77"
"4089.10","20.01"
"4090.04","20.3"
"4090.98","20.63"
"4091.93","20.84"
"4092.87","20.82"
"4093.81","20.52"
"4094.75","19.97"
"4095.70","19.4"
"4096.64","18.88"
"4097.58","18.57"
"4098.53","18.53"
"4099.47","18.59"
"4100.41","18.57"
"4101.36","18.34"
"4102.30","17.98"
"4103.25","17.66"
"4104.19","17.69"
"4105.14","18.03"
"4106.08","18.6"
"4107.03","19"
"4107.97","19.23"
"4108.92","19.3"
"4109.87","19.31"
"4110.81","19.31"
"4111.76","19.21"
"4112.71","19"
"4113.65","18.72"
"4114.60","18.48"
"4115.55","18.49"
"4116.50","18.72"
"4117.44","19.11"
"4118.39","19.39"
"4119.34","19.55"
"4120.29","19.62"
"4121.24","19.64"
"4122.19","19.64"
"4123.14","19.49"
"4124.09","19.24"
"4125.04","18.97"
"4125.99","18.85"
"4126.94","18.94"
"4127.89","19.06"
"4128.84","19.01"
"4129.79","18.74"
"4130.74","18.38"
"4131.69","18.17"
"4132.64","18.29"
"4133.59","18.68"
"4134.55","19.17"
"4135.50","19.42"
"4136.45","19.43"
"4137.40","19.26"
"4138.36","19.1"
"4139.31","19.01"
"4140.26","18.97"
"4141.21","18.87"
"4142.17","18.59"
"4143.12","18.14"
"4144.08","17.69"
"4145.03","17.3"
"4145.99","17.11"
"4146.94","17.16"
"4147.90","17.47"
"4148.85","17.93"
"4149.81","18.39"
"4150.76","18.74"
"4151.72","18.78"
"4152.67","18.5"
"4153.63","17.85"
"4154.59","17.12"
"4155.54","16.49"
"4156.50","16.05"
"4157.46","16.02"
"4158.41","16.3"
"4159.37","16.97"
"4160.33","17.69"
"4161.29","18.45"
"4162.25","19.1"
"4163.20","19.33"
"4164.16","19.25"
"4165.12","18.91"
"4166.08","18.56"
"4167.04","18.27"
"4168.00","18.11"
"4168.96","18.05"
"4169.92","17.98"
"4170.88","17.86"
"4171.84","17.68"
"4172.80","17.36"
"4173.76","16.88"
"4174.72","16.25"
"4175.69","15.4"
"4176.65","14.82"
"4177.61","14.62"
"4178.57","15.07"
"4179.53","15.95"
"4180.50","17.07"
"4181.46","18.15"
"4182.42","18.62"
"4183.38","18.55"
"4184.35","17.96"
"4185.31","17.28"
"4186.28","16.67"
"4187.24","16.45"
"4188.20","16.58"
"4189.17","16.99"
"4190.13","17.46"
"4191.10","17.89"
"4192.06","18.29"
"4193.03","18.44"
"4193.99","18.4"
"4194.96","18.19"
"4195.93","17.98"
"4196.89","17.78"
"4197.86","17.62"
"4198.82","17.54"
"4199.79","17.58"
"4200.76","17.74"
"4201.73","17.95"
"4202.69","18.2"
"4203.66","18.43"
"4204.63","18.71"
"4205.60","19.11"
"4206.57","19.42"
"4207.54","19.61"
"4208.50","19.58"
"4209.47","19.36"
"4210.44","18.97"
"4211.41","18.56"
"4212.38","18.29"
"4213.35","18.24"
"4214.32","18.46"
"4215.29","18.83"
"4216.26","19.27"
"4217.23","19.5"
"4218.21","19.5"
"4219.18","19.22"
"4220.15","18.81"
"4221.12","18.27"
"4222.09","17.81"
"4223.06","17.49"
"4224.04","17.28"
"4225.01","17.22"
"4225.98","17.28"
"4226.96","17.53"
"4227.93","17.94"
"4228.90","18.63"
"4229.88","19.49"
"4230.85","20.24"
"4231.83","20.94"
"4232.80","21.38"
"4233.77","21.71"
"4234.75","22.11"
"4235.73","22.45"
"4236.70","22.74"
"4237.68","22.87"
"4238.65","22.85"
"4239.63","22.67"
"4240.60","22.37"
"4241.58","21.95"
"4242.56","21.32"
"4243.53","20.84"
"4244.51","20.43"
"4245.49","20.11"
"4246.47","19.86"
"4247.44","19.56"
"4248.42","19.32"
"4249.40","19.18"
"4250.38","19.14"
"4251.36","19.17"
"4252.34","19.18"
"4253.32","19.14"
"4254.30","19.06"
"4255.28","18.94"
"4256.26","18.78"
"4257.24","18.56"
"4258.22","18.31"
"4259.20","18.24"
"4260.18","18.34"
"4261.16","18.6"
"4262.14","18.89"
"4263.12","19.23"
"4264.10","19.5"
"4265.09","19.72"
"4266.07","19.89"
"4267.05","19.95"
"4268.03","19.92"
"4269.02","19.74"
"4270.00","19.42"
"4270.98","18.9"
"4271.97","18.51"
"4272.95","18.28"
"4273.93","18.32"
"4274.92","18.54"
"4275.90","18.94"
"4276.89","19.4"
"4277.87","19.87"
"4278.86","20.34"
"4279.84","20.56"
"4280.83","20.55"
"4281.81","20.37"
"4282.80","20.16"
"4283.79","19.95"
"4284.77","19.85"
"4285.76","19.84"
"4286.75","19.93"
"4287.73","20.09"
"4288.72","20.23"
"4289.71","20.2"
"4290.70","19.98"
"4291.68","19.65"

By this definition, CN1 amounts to 0.09 mag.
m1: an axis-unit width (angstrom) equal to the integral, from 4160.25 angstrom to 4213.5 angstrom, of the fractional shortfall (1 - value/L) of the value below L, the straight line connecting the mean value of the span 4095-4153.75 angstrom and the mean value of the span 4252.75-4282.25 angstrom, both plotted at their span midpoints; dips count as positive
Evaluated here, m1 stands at 3.1 angstrom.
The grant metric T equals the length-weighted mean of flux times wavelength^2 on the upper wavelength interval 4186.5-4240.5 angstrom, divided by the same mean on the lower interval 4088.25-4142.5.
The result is 1.04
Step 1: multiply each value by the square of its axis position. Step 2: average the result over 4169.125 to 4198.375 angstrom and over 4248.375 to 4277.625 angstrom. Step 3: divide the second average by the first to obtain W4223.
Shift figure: 1.15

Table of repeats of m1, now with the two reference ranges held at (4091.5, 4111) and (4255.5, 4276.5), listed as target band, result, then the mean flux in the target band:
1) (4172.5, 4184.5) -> 1.50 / 16.6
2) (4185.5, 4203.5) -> 1.26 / 17.7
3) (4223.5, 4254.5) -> -1.97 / 20.2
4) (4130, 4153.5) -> 0.70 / 18.4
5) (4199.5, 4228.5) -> 0.78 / 18.5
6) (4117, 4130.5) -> -0.15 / 19.2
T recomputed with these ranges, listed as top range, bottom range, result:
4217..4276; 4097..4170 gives 1.12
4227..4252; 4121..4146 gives 1.16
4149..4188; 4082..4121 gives 0.94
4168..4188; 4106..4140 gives 0.91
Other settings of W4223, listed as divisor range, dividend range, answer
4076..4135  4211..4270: 1.11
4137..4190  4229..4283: 1.19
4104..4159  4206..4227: 1.05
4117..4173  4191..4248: 1.09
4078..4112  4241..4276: 1.10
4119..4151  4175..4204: 0.95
